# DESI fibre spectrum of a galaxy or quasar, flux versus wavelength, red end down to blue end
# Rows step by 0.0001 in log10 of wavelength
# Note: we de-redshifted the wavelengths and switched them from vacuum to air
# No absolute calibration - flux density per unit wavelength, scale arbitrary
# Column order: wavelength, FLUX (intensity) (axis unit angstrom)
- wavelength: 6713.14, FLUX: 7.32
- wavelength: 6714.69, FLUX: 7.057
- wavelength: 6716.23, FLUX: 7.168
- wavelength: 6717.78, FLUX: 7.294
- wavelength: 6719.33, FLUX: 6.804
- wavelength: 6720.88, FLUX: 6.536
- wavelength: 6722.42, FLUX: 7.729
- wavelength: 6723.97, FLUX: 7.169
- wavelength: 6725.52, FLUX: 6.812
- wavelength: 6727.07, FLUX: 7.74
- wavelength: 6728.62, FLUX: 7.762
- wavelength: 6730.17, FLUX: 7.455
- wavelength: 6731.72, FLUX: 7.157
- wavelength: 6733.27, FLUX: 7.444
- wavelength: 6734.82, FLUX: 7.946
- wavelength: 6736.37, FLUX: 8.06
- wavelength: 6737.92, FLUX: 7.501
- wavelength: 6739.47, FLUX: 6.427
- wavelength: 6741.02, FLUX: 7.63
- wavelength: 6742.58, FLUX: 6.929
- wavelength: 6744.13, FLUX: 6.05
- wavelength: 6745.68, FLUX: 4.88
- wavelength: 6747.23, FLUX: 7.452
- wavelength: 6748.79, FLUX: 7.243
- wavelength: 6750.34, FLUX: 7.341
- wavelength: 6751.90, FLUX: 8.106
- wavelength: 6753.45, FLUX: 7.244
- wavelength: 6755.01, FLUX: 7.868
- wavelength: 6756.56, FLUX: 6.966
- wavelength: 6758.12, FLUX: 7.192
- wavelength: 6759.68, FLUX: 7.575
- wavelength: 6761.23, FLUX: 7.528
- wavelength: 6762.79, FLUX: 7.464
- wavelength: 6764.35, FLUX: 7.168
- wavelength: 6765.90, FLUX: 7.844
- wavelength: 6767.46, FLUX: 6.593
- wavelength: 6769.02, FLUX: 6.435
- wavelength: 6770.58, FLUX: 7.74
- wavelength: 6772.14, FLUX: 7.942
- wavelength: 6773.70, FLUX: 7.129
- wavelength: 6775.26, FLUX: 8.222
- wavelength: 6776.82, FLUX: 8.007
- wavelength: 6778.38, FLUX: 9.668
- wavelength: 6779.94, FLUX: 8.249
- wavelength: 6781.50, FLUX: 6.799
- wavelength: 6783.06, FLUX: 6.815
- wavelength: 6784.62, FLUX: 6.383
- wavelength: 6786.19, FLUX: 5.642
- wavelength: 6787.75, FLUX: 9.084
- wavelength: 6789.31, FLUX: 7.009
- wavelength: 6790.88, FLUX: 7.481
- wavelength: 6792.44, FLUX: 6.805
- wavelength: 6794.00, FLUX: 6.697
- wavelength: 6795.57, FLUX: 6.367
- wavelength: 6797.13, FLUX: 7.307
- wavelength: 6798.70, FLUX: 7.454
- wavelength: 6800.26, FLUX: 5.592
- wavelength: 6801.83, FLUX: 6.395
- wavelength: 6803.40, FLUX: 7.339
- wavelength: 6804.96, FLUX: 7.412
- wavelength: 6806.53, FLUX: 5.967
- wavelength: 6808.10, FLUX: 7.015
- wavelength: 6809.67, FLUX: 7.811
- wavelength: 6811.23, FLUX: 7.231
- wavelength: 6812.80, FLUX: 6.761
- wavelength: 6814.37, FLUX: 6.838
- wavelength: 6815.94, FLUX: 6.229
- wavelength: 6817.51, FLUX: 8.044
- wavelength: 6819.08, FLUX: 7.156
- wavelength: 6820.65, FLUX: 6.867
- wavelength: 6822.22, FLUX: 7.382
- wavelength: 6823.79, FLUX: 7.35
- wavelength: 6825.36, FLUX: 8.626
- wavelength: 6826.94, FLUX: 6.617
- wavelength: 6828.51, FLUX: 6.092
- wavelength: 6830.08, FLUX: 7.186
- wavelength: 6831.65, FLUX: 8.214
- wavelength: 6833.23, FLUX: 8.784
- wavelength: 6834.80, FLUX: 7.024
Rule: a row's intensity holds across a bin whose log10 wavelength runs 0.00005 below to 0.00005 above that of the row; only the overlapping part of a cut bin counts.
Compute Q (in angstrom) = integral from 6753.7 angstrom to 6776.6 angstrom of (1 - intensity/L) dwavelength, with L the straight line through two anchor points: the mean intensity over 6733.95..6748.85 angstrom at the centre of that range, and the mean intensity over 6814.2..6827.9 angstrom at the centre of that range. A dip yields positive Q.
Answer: -1.11 angstrom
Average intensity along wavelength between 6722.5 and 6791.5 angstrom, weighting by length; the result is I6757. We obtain 7.35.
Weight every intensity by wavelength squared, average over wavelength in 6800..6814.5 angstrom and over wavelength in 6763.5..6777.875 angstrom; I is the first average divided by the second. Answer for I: 0.93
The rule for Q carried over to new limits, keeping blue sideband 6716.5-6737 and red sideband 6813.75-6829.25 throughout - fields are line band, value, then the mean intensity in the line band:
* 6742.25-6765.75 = 0.4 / 7.16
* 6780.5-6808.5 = 1.2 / 6.87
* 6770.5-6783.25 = -1.2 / 7.9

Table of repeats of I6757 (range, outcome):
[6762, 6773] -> 7.31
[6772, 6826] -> 7.22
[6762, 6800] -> 7.32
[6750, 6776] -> 7.43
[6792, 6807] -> 6.75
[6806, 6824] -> 7.06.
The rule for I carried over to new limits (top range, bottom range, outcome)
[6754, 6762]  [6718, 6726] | 1.07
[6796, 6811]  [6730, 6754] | 0.98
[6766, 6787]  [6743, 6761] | 1.05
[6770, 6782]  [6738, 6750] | 1.20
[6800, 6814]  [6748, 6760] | 0.94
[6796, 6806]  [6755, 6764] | 0.94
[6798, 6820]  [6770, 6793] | 0.93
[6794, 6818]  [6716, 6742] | 0.96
